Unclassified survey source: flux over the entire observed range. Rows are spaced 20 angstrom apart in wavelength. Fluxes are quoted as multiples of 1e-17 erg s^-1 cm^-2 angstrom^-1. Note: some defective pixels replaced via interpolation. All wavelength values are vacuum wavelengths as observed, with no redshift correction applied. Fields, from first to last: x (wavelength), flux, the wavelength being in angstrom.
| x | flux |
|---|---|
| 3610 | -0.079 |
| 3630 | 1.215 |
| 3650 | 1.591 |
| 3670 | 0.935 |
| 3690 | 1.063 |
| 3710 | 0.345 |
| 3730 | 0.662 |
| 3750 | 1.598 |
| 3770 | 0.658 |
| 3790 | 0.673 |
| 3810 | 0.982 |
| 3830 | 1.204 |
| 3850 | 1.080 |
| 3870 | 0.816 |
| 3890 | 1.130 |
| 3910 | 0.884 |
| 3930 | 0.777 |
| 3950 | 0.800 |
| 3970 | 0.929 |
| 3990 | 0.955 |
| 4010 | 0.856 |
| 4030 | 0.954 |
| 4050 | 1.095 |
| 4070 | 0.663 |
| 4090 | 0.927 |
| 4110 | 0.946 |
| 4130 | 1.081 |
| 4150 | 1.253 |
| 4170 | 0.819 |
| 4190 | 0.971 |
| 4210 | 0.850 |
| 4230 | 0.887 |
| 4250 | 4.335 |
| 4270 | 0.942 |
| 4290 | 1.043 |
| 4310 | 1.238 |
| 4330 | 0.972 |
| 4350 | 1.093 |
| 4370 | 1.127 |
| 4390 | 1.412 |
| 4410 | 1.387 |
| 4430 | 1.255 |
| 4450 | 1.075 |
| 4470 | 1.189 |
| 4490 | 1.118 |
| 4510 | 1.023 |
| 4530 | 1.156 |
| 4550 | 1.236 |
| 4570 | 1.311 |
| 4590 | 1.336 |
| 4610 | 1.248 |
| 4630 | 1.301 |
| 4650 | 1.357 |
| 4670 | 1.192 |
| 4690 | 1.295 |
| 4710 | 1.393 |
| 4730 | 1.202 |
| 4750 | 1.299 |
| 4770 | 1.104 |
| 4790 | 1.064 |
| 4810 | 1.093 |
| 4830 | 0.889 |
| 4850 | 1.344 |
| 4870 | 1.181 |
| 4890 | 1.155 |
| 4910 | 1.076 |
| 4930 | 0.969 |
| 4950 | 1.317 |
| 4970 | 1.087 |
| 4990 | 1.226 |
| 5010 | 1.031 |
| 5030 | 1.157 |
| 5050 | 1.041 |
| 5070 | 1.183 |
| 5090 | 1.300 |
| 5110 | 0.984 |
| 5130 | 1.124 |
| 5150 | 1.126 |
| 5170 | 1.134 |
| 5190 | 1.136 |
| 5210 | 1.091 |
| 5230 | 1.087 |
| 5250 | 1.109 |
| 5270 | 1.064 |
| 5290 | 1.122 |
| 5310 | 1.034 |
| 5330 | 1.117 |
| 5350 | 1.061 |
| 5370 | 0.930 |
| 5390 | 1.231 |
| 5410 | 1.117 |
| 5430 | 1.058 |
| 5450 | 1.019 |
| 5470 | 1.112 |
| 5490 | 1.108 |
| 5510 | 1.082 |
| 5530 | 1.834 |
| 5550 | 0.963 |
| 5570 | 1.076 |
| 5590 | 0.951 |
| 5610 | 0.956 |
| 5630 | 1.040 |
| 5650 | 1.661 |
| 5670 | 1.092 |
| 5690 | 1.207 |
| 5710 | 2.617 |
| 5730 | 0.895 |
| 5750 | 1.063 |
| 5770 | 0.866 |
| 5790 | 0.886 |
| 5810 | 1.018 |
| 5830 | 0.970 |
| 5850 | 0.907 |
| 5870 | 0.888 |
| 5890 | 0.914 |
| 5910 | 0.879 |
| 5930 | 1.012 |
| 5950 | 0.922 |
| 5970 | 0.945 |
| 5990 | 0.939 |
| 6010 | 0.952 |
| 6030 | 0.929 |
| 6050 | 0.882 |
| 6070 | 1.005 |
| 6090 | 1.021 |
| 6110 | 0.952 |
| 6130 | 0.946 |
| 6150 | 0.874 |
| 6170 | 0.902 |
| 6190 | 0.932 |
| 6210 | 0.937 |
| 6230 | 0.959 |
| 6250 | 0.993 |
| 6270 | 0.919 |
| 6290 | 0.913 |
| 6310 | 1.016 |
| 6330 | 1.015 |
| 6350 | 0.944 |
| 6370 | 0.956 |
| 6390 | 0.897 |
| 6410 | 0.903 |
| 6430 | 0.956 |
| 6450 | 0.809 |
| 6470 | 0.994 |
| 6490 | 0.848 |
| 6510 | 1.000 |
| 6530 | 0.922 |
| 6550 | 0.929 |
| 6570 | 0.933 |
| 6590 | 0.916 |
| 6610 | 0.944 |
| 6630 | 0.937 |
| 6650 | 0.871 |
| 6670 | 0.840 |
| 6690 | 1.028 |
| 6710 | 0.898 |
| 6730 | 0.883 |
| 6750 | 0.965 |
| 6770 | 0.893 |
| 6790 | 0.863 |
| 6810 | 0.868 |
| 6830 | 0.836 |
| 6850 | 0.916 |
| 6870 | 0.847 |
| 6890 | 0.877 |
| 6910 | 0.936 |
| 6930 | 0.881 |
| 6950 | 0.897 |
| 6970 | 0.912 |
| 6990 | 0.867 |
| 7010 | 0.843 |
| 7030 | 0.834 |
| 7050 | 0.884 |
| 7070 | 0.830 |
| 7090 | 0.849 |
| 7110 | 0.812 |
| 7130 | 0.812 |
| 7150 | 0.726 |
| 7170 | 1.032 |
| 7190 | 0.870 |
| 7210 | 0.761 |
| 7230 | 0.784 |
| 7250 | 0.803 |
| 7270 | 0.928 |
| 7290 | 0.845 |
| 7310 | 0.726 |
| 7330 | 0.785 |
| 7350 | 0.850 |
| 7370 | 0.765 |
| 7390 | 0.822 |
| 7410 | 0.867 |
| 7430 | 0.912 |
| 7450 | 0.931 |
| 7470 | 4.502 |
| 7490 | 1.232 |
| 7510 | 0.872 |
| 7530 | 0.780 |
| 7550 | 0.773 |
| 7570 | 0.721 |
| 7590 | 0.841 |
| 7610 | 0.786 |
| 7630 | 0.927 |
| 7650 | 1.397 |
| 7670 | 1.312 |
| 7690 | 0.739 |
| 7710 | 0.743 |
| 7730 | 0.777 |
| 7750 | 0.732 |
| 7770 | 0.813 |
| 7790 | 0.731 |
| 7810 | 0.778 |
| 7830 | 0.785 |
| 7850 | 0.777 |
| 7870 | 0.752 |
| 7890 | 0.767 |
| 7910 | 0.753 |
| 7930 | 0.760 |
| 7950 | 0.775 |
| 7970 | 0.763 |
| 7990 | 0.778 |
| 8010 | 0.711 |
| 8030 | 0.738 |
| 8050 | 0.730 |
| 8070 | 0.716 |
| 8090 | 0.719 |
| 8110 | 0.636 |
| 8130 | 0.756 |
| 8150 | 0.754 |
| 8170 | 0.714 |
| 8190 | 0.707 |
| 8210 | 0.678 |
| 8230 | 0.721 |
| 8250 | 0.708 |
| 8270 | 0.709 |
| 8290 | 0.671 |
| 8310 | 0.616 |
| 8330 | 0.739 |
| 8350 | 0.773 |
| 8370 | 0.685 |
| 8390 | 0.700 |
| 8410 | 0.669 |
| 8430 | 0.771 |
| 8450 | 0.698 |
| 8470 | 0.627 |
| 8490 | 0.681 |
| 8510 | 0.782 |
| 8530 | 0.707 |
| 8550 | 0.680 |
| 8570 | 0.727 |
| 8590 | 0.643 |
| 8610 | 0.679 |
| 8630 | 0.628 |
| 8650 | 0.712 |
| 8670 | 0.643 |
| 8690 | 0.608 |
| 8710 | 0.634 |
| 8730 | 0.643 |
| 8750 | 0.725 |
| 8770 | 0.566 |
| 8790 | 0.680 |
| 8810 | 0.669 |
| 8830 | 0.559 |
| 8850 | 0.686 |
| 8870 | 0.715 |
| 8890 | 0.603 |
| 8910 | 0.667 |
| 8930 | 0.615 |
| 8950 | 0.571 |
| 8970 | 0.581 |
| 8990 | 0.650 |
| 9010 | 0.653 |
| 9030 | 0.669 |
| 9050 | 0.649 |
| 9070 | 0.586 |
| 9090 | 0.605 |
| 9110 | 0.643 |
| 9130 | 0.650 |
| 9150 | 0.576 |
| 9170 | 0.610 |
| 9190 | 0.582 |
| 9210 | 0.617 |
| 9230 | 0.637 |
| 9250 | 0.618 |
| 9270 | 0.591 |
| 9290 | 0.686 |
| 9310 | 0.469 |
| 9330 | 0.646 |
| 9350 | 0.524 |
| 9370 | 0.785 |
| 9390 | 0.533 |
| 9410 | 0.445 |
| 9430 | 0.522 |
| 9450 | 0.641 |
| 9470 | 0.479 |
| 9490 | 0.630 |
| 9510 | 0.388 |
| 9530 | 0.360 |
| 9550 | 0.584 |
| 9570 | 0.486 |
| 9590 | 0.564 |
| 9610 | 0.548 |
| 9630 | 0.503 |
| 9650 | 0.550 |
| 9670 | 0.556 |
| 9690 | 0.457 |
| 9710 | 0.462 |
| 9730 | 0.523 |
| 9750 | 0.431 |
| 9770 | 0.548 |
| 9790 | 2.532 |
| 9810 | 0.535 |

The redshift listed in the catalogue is 0.138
